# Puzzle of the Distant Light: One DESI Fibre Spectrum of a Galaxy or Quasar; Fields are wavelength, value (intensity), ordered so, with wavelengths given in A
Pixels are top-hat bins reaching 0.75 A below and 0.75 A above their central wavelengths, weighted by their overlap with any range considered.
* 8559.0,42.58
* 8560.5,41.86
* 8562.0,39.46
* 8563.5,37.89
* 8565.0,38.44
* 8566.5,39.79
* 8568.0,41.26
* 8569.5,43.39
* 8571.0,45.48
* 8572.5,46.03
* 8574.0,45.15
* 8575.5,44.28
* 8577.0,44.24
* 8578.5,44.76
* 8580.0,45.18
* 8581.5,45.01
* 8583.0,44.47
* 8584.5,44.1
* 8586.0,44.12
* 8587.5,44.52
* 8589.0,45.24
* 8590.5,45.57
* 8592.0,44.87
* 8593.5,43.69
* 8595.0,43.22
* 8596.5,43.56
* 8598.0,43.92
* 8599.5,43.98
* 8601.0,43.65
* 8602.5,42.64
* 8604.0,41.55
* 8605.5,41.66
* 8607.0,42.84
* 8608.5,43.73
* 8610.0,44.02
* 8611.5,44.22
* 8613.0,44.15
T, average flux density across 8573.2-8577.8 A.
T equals 44.6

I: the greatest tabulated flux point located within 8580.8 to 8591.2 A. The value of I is 45.57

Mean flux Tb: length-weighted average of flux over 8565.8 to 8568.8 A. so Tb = 40.6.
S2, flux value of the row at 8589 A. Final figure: 45.24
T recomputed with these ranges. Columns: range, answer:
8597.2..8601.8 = 43.8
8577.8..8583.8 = 44.8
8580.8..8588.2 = 44.4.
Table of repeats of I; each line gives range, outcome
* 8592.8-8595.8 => 43.69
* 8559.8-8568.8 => 41.86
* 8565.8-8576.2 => 46.03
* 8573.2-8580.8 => 45.18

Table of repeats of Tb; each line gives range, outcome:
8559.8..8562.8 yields 40.6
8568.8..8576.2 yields 44.9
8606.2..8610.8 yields 43.5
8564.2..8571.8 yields 41.7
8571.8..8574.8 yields 45.6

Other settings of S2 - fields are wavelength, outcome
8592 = 44.87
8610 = 44.02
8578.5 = 44.76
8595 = 43.22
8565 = 38.44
